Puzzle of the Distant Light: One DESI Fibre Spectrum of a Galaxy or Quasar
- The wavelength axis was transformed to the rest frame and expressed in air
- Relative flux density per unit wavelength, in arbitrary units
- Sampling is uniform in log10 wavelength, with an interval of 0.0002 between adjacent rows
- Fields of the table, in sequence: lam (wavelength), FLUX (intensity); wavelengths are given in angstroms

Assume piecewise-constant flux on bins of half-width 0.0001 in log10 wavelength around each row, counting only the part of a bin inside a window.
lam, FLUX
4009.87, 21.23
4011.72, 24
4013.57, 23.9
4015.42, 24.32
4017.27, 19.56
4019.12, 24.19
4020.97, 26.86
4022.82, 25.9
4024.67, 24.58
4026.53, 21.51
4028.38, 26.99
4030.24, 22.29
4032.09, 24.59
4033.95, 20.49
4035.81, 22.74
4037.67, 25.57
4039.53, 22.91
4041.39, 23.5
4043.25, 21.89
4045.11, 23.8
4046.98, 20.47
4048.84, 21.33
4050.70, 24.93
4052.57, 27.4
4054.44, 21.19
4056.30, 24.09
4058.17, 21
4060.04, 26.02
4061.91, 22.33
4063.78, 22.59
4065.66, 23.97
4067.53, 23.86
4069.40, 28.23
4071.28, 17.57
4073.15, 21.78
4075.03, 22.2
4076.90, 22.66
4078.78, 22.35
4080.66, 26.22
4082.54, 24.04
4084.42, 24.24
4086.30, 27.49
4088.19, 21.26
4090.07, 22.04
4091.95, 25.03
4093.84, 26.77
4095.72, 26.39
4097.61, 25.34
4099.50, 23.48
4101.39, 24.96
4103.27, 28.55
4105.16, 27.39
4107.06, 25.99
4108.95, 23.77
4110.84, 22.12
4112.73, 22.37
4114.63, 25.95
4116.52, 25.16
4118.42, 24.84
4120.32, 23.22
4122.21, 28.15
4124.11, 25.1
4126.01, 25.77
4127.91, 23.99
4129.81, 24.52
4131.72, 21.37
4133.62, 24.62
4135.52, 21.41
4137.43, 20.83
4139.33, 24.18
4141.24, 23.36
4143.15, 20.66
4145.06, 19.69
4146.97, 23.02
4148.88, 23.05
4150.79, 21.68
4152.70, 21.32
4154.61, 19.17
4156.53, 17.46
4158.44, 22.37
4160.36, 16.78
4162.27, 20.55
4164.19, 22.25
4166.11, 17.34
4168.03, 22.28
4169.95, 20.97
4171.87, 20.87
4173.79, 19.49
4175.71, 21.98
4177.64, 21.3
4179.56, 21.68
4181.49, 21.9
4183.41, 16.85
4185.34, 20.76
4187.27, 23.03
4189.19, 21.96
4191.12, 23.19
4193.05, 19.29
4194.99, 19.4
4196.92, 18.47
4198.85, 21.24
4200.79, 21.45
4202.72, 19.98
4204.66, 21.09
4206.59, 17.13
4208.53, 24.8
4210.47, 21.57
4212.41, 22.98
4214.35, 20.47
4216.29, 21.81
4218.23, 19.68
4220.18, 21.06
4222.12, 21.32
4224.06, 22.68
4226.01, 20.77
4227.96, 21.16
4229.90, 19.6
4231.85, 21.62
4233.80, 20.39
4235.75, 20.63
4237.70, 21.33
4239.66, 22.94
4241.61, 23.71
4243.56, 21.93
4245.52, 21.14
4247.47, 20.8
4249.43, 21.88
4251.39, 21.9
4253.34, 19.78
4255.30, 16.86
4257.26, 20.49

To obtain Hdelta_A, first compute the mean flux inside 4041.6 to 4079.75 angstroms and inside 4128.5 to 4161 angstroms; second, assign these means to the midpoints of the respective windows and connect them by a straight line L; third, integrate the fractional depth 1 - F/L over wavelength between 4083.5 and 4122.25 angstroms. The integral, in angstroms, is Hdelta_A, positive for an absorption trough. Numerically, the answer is -4.6 angstroms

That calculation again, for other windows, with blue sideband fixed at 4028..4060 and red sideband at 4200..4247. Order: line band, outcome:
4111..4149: -2.1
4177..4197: 0.8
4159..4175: 1.3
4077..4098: -1.6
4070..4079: 0.6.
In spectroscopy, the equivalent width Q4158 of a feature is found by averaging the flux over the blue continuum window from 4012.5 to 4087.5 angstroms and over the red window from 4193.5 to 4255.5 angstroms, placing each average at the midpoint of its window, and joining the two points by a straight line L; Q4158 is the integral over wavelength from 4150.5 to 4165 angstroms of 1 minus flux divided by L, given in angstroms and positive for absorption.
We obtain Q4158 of 1.24 angstroms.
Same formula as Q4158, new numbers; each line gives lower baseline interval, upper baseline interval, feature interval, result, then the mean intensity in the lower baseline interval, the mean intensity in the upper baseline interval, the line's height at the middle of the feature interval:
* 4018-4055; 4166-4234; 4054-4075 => 0.20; 23.7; 20.9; 23.2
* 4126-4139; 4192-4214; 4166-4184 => 0.78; 23.1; 20.7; 21.6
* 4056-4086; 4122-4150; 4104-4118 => -0.90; 23.4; 23.2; 23.3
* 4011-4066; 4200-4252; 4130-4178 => 2.14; 23.5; 21.3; 22.2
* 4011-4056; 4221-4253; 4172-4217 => 1.95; 23.5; 21.5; 21.9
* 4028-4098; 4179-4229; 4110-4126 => -1.51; 23.6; 21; 22.6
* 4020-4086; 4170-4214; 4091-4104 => -1.75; 23.5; 20.9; 22.7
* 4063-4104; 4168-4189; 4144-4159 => 0.66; 24.1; 21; 21.9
